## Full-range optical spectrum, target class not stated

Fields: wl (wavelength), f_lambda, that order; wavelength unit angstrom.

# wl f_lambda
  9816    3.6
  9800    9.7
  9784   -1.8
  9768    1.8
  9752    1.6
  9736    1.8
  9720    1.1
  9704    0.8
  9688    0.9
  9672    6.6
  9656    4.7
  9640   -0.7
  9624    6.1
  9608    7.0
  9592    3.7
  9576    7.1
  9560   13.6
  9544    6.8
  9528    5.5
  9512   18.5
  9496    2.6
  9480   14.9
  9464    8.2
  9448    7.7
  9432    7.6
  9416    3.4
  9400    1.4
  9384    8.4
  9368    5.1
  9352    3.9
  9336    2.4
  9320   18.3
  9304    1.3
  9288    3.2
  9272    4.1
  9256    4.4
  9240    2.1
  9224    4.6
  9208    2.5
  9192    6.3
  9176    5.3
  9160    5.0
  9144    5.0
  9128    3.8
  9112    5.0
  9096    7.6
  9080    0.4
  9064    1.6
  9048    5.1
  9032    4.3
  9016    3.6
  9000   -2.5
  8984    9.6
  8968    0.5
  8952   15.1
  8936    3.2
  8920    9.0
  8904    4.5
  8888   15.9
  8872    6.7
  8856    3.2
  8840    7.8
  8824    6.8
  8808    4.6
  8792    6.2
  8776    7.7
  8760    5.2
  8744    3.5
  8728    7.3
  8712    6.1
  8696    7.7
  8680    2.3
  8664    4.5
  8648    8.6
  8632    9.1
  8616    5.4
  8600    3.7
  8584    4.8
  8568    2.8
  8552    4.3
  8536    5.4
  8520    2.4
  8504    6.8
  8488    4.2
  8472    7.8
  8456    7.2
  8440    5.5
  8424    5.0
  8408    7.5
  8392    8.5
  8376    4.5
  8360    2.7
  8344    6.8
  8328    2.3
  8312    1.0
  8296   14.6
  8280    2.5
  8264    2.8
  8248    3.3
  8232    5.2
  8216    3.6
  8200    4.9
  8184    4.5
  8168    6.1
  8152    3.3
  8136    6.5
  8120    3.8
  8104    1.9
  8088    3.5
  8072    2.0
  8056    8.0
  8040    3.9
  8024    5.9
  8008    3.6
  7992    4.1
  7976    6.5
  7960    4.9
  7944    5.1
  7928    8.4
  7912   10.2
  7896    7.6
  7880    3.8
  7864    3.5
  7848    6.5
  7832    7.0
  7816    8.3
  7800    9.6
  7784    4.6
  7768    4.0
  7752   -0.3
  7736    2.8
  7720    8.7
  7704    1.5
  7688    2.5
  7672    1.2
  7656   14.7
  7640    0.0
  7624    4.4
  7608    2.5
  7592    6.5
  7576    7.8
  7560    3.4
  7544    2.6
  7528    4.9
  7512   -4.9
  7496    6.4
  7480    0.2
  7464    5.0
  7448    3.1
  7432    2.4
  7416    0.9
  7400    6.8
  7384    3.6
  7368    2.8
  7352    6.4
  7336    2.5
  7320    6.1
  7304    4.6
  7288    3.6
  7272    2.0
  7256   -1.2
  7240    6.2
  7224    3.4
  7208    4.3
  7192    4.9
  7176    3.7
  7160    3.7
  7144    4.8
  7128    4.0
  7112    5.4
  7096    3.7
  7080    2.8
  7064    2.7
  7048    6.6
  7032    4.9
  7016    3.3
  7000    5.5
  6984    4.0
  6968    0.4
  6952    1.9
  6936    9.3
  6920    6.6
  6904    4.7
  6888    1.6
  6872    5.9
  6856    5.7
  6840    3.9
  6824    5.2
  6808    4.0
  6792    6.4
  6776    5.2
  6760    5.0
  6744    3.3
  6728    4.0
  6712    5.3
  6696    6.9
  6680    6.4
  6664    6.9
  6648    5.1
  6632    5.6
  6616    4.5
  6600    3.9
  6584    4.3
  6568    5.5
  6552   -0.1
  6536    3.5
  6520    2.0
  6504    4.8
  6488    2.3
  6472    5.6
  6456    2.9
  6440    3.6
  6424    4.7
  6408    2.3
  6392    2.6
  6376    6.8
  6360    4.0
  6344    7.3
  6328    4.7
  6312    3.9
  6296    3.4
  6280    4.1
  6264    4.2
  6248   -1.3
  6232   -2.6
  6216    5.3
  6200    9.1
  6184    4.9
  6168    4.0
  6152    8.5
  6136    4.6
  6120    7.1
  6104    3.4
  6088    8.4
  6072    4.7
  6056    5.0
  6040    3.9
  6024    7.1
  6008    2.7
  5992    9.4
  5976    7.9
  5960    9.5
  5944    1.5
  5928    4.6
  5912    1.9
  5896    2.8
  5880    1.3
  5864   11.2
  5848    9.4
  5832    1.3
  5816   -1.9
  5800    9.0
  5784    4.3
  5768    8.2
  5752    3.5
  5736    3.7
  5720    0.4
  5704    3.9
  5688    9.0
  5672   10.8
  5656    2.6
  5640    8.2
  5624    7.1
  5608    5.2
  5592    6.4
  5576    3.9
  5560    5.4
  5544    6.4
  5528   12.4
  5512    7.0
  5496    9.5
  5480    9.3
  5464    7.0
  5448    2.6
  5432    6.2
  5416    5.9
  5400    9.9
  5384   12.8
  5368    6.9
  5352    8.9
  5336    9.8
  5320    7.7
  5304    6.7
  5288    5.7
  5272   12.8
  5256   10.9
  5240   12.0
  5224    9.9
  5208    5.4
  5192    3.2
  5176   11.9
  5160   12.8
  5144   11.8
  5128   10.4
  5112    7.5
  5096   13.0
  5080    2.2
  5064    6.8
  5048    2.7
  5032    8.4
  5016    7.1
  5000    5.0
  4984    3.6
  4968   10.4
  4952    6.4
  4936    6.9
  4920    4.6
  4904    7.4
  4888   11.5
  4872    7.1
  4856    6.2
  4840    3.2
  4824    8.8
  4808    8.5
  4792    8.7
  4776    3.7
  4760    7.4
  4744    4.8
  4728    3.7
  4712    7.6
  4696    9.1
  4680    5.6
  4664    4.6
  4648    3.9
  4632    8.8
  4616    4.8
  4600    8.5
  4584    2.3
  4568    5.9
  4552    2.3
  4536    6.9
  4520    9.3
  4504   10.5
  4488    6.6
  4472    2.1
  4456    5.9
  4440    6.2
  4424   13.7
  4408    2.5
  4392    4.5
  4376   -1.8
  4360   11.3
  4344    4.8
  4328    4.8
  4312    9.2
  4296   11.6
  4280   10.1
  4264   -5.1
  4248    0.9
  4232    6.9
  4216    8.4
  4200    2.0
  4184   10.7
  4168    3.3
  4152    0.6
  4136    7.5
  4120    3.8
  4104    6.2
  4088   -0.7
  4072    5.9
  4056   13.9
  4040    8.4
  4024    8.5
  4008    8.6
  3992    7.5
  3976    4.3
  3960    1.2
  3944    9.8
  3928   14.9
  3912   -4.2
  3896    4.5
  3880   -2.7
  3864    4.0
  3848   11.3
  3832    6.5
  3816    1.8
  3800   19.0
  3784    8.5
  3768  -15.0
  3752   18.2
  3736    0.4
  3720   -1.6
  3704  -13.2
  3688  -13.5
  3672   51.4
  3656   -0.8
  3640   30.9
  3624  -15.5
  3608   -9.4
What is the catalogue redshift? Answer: 0.167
